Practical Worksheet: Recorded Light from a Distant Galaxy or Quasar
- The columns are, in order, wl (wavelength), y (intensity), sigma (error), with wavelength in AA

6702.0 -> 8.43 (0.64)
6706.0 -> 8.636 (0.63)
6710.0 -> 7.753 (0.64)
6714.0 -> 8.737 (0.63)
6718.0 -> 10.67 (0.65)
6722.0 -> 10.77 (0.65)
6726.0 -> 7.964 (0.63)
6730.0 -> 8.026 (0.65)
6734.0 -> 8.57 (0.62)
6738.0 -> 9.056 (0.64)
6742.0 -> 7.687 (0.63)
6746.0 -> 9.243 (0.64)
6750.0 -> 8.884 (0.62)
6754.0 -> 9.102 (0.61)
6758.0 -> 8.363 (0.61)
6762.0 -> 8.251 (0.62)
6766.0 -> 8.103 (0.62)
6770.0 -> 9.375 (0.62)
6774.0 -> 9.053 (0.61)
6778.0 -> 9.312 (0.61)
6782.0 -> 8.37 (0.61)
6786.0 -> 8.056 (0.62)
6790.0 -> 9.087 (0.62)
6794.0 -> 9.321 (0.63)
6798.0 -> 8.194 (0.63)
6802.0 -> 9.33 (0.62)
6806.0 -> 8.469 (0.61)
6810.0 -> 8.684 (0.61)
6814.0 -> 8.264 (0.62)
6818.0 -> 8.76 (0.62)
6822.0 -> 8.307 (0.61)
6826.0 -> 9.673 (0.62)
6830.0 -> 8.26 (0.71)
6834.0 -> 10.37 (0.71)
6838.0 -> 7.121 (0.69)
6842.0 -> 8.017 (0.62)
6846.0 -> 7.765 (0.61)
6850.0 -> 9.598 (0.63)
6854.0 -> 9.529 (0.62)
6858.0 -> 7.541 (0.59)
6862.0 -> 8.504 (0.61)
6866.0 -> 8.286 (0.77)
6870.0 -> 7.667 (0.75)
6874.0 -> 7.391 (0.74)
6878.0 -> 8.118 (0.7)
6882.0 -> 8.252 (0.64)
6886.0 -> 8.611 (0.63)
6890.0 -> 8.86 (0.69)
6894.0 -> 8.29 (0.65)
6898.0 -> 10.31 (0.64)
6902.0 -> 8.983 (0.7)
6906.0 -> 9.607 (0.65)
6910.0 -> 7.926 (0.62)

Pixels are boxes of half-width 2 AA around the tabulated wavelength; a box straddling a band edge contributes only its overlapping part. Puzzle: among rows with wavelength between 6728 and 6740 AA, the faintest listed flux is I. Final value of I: 8.026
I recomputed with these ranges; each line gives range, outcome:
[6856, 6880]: 7.391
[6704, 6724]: 7.753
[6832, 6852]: 7.121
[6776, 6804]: 8.056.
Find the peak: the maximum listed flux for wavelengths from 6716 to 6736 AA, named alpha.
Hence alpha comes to 10.77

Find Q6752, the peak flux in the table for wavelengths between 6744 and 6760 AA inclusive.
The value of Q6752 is 9.243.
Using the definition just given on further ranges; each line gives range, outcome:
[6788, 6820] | 9.33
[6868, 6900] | 10.31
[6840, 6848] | 8.017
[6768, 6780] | 9.375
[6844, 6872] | 9.598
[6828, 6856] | 10.37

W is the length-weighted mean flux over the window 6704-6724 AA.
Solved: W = 9.31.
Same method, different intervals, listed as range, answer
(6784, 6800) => 8.66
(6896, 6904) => 9.65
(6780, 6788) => 8.21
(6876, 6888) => 8.33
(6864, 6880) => 7.87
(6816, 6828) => 8.91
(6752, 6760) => 8.73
